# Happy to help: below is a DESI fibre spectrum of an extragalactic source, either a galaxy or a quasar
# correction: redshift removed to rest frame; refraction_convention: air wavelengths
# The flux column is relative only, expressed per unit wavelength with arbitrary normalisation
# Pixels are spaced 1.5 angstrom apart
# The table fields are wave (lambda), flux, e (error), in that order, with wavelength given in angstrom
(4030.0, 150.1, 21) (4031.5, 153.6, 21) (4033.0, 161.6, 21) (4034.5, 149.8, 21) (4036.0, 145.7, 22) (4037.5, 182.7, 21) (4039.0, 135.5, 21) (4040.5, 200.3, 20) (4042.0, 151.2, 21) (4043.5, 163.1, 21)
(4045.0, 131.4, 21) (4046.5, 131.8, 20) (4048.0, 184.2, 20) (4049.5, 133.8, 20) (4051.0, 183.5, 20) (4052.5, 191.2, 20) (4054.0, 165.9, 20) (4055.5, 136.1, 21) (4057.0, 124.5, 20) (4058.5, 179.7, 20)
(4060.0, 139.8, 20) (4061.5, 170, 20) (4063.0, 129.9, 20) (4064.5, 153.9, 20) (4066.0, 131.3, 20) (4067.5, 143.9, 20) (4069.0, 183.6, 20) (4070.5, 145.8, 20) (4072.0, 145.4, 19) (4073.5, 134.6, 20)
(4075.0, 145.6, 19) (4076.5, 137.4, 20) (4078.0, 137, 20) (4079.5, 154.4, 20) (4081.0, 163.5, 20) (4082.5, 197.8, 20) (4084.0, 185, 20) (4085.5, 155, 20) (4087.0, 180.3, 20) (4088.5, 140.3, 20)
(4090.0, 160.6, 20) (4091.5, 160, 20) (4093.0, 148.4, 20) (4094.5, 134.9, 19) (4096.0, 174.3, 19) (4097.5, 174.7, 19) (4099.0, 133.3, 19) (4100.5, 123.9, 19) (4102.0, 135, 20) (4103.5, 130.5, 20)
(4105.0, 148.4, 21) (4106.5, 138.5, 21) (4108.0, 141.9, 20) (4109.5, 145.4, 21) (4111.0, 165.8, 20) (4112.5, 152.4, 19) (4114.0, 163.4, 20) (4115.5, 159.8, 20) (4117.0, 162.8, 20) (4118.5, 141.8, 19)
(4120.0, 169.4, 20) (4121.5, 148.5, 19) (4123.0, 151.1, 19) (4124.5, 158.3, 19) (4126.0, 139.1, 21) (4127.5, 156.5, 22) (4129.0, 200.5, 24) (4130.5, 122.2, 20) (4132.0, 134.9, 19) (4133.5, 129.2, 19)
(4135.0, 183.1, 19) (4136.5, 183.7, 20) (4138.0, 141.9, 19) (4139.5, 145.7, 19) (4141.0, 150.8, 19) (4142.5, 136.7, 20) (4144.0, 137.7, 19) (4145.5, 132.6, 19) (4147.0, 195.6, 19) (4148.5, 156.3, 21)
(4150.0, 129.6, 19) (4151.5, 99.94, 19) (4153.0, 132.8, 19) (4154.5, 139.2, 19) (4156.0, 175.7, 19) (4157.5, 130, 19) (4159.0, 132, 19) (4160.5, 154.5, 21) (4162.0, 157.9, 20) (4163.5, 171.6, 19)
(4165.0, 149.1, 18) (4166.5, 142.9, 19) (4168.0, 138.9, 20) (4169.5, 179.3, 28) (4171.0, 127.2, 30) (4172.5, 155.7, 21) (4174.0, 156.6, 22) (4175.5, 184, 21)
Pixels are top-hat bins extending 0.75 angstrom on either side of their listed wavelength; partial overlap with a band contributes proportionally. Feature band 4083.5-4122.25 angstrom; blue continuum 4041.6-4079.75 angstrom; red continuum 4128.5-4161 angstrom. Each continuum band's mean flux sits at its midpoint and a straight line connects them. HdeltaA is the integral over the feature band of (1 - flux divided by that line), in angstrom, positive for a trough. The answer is -0.9 angstrom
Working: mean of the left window 151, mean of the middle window 153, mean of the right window 147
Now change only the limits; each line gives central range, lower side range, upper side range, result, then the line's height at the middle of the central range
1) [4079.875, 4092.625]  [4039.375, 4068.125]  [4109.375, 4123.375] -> -0.91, 156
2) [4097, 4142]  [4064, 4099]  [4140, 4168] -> -0.18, 150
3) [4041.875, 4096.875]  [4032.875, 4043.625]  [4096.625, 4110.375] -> -1.17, 152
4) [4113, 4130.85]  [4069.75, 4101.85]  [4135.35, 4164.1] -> -0.76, 150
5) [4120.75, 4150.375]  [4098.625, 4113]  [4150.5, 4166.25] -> -1.88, 143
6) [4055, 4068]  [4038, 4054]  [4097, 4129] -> 1.07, 159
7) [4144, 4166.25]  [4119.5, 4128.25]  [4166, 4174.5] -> 0.69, 151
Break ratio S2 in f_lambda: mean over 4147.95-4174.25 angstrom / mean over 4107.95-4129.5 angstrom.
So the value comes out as 0.93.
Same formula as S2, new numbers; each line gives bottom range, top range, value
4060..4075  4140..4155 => 0.95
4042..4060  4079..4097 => 1.05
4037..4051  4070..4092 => 0.99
